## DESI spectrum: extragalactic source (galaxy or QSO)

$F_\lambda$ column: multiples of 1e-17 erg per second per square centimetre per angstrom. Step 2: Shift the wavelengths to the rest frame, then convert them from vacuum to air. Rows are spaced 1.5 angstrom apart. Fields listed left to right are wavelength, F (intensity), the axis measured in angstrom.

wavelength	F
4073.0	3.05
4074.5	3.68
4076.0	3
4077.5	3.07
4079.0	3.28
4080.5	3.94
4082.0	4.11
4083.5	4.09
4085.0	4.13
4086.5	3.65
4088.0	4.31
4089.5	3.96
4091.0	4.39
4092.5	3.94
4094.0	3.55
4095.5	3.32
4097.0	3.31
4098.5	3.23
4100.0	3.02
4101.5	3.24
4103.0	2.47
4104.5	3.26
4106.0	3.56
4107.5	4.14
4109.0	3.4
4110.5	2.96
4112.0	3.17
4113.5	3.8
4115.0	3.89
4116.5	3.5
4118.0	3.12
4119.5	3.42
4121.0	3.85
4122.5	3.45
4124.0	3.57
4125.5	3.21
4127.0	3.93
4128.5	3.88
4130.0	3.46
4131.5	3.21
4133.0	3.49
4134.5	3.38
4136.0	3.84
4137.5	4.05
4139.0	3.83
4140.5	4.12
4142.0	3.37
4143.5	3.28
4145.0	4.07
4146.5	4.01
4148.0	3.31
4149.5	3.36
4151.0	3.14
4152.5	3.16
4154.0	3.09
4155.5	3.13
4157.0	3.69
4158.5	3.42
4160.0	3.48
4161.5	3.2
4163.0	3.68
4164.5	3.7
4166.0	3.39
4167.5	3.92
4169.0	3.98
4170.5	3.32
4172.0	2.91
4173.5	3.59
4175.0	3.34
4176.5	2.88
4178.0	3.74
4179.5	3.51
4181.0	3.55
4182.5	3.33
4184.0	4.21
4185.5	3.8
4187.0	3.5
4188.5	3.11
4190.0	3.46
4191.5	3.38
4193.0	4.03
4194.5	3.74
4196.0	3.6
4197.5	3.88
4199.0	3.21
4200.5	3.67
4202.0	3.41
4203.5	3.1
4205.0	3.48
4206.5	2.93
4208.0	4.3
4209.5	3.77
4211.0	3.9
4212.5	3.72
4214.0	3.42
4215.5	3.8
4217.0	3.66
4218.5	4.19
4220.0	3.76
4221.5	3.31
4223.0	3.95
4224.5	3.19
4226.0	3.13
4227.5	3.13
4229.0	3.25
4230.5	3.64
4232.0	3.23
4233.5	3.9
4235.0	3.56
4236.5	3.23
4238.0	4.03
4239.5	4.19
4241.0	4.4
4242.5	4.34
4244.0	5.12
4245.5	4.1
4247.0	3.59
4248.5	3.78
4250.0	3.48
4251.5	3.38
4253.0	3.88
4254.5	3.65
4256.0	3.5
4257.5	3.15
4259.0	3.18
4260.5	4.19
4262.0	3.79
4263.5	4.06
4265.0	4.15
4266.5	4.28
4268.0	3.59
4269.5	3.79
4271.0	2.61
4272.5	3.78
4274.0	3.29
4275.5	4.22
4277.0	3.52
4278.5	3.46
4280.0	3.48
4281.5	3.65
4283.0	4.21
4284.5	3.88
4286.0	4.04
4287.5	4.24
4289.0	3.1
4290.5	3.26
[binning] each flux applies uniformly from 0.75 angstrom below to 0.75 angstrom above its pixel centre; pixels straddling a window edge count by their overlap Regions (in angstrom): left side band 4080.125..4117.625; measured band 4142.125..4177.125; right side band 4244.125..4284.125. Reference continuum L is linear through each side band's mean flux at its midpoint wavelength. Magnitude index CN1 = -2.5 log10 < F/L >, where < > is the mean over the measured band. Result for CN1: 0.06 mag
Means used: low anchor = 3.61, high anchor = 3.71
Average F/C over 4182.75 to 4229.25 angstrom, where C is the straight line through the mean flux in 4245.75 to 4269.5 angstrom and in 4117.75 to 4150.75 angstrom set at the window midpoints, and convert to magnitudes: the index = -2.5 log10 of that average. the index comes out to 0.03 mag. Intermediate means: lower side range 3.6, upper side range 3.72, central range 3.58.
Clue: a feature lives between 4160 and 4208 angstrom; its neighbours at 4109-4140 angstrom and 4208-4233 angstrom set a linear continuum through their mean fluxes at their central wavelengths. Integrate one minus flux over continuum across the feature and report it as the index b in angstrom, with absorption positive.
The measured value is 0.8 angstrom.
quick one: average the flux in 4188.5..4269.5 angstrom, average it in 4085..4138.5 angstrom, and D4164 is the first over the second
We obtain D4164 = 1.04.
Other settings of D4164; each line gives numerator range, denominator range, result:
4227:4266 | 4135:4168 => 1.06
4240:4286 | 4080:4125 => 1.06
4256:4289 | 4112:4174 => 1.05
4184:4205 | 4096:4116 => 1.06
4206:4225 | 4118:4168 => 1.05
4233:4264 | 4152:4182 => 1.12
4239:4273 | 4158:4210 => 1.08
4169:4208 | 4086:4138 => 0.99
